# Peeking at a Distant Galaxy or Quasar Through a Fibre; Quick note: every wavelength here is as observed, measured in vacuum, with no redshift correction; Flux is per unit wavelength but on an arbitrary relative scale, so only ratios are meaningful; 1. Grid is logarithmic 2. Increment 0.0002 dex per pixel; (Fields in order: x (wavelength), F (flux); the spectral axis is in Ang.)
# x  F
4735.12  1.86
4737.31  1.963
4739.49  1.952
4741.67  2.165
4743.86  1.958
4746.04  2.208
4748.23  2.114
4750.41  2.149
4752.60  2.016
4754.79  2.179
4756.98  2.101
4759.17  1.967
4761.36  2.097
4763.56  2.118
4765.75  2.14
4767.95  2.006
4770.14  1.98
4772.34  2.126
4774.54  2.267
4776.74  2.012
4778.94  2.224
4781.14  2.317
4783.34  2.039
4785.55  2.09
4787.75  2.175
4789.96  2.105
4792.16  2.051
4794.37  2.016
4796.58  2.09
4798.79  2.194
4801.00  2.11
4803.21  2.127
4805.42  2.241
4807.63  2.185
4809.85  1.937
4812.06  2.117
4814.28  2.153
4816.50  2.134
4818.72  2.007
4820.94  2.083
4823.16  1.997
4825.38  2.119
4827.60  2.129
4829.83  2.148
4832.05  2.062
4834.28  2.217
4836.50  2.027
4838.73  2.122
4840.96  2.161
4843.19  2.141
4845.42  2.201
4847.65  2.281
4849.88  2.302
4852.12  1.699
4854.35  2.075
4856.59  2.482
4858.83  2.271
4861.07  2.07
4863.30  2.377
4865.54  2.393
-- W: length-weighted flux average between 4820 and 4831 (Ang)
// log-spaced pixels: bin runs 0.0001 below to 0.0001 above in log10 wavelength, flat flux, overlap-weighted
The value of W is 2.1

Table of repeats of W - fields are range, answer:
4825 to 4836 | 2.13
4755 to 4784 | 2.11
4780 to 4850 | 2.13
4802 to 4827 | 2.1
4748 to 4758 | 2.11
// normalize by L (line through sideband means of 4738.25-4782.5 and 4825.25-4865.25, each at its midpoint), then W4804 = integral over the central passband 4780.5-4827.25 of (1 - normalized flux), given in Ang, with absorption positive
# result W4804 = 0.6 Ang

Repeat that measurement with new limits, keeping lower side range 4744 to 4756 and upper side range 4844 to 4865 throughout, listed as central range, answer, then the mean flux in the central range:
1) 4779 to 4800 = 0.3 Ang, 2.12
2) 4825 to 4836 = 0.3 Ang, 2.13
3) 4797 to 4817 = 0.3 Ang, 2.13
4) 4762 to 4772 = 0.3 Ang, 2.07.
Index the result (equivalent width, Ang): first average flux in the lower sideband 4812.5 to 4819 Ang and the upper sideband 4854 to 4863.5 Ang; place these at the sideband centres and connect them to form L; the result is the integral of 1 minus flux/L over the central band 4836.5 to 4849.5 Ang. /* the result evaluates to 0.2 Ang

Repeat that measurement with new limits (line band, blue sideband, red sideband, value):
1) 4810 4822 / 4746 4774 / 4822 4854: 0.1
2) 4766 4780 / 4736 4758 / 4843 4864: 0.0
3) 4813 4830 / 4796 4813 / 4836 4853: 0.3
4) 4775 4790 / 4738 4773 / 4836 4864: -0.3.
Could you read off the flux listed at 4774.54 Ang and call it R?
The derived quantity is 2.267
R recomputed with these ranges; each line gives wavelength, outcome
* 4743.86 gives 1.958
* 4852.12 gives 1.699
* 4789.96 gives 2.105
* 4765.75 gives 2.14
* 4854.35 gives 2.075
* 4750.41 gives 2.149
